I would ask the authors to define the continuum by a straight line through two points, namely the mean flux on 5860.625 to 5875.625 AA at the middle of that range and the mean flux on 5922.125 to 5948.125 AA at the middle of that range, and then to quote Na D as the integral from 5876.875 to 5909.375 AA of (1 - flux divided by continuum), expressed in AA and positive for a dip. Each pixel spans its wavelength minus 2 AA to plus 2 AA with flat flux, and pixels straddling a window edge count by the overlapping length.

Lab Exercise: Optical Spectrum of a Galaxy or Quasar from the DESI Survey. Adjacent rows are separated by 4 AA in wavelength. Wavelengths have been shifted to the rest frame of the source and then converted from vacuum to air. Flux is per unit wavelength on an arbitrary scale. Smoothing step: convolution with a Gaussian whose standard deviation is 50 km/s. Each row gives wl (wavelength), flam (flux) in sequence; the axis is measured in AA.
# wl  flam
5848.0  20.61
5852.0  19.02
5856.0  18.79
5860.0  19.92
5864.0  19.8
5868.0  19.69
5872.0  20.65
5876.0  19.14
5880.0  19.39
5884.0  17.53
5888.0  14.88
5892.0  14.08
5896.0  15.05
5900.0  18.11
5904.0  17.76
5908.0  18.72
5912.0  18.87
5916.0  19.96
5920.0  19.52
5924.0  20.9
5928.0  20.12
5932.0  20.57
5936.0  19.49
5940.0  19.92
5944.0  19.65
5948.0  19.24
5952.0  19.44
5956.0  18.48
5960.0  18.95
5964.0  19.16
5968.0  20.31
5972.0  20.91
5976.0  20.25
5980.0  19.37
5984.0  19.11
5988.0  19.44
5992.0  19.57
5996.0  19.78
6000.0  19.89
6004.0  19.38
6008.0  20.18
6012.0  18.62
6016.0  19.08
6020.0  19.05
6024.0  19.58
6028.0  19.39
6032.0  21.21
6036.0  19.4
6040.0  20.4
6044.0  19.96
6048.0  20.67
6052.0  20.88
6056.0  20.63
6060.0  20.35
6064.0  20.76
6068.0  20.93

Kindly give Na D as 4.9 AA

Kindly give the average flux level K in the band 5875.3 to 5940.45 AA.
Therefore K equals 18.4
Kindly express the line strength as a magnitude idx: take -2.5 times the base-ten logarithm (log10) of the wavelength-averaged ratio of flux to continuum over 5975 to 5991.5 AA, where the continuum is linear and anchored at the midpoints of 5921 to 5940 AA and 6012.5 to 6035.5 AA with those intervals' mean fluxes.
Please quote 0.02 mag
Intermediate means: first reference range 20.2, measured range 19.5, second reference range 19.6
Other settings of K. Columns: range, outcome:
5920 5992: 19.7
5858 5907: 18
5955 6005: 19.6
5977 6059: 19.8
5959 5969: 19.4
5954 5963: 18.8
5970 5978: 20.6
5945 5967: 19.1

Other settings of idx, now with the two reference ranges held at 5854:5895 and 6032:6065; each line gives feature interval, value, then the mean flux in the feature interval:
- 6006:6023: 0.04 mag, 19.3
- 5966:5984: -0.03 mag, 20.1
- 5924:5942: -0.06 mag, 20.1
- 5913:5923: -0.05 mag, 19.8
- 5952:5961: 0.03 mag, 18.9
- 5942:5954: -0.01 mag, 19.4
